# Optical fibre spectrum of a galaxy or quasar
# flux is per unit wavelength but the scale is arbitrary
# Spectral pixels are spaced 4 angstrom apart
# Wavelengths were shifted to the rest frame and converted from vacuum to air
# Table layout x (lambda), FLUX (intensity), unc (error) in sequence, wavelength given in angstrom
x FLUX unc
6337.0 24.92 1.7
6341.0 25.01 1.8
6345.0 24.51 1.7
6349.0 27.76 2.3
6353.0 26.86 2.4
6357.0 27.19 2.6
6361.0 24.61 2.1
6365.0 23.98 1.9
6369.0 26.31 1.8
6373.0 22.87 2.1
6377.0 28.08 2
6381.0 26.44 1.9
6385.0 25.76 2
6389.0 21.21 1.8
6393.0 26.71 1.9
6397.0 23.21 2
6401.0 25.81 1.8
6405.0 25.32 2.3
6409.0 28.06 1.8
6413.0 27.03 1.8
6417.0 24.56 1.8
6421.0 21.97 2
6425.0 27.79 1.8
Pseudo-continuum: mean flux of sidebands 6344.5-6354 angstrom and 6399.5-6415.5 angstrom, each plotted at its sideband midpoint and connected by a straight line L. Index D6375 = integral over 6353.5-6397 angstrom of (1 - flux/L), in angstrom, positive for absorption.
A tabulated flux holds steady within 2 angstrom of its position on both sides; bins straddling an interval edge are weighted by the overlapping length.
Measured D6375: 2.13 angstrom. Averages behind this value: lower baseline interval 26.6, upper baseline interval 26.5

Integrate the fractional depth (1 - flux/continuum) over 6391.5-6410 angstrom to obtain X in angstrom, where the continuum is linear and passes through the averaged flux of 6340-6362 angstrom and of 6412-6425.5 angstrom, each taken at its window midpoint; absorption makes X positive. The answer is -0.3 angstrom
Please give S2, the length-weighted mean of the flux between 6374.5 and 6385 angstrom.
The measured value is 26.8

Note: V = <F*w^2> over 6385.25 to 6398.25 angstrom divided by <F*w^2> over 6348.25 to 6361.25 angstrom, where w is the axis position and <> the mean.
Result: 0.91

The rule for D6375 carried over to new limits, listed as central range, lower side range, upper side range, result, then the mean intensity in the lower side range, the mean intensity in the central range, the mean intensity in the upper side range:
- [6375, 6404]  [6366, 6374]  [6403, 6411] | 0.48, 24.7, 25.3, 26.7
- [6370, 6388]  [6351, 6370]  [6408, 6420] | 0.21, 25.8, 25.6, 26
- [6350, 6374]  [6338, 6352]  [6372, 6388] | 0.21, 25.8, 25.5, 25.7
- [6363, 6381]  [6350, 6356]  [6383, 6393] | 0.00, 27.1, 25.4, 24.1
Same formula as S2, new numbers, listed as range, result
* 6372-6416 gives 25.5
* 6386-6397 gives 24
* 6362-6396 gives 25.1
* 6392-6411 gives 25.8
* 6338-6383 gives 25.8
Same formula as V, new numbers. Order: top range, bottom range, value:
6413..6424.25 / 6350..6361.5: 0.94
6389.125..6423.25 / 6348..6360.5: 0.95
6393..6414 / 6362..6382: 1.03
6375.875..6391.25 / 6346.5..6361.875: 0.95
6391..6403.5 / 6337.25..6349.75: 1.01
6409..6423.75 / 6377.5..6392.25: 1.02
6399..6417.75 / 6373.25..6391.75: 1.05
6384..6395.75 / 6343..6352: 0.94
